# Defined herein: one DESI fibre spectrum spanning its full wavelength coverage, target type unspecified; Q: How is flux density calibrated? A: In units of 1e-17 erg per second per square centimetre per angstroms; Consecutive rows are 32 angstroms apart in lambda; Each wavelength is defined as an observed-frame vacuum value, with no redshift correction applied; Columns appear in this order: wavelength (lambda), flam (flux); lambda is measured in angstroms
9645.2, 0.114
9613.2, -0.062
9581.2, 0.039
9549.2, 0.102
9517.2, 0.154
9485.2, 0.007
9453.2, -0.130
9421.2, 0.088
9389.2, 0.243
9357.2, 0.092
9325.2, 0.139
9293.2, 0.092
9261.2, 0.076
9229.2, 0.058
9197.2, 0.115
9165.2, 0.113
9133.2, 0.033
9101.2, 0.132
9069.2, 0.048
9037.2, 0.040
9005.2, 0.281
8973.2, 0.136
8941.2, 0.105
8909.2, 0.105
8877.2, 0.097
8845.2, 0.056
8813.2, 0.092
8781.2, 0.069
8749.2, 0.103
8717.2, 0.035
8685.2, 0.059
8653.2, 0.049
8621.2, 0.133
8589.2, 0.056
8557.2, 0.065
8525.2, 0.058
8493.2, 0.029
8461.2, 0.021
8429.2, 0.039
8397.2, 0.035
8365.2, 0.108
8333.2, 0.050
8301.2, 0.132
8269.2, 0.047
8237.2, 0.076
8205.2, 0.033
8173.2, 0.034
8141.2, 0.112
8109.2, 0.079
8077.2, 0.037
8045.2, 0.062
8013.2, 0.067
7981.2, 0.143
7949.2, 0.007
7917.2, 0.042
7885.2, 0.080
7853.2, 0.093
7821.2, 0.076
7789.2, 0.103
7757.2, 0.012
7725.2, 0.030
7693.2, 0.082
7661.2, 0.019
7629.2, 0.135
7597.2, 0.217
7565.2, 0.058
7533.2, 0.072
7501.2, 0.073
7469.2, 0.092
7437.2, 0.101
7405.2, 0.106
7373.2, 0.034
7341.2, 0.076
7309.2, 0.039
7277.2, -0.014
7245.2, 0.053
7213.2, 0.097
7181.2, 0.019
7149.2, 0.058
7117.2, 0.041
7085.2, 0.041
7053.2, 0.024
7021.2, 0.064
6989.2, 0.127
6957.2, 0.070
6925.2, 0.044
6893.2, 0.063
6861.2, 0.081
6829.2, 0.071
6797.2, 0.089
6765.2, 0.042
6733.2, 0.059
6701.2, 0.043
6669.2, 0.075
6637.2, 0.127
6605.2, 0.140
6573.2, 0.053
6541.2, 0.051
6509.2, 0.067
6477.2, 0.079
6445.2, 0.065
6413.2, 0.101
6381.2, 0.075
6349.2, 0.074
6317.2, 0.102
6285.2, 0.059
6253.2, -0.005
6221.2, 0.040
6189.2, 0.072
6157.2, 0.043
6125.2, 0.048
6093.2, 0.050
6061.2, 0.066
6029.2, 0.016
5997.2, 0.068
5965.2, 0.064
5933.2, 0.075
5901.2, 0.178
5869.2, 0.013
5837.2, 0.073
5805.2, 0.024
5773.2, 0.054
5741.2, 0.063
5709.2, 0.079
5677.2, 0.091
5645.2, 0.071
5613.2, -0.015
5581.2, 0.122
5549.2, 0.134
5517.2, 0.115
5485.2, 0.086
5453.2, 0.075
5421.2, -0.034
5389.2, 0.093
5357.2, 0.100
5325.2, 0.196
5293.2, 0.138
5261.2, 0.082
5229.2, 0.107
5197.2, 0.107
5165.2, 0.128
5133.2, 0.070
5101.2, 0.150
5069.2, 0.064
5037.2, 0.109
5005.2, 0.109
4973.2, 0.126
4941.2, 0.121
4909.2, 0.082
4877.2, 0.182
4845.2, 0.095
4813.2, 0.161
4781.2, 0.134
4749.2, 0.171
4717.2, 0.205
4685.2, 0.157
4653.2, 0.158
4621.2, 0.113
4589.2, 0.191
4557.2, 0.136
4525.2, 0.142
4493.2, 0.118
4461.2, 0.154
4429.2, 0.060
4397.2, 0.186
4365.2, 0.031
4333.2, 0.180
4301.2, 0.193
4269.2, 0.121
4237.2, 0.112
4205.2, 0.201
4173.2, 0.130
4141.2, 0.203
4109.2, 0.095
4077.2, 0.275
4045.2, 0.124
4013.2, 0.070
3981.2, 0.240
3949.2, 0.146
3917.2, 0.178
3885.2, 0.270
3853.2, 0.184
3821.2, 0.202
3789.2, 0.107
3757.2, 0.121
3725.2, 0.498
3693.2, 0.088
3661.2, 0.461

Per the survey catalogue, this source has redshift 1.42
